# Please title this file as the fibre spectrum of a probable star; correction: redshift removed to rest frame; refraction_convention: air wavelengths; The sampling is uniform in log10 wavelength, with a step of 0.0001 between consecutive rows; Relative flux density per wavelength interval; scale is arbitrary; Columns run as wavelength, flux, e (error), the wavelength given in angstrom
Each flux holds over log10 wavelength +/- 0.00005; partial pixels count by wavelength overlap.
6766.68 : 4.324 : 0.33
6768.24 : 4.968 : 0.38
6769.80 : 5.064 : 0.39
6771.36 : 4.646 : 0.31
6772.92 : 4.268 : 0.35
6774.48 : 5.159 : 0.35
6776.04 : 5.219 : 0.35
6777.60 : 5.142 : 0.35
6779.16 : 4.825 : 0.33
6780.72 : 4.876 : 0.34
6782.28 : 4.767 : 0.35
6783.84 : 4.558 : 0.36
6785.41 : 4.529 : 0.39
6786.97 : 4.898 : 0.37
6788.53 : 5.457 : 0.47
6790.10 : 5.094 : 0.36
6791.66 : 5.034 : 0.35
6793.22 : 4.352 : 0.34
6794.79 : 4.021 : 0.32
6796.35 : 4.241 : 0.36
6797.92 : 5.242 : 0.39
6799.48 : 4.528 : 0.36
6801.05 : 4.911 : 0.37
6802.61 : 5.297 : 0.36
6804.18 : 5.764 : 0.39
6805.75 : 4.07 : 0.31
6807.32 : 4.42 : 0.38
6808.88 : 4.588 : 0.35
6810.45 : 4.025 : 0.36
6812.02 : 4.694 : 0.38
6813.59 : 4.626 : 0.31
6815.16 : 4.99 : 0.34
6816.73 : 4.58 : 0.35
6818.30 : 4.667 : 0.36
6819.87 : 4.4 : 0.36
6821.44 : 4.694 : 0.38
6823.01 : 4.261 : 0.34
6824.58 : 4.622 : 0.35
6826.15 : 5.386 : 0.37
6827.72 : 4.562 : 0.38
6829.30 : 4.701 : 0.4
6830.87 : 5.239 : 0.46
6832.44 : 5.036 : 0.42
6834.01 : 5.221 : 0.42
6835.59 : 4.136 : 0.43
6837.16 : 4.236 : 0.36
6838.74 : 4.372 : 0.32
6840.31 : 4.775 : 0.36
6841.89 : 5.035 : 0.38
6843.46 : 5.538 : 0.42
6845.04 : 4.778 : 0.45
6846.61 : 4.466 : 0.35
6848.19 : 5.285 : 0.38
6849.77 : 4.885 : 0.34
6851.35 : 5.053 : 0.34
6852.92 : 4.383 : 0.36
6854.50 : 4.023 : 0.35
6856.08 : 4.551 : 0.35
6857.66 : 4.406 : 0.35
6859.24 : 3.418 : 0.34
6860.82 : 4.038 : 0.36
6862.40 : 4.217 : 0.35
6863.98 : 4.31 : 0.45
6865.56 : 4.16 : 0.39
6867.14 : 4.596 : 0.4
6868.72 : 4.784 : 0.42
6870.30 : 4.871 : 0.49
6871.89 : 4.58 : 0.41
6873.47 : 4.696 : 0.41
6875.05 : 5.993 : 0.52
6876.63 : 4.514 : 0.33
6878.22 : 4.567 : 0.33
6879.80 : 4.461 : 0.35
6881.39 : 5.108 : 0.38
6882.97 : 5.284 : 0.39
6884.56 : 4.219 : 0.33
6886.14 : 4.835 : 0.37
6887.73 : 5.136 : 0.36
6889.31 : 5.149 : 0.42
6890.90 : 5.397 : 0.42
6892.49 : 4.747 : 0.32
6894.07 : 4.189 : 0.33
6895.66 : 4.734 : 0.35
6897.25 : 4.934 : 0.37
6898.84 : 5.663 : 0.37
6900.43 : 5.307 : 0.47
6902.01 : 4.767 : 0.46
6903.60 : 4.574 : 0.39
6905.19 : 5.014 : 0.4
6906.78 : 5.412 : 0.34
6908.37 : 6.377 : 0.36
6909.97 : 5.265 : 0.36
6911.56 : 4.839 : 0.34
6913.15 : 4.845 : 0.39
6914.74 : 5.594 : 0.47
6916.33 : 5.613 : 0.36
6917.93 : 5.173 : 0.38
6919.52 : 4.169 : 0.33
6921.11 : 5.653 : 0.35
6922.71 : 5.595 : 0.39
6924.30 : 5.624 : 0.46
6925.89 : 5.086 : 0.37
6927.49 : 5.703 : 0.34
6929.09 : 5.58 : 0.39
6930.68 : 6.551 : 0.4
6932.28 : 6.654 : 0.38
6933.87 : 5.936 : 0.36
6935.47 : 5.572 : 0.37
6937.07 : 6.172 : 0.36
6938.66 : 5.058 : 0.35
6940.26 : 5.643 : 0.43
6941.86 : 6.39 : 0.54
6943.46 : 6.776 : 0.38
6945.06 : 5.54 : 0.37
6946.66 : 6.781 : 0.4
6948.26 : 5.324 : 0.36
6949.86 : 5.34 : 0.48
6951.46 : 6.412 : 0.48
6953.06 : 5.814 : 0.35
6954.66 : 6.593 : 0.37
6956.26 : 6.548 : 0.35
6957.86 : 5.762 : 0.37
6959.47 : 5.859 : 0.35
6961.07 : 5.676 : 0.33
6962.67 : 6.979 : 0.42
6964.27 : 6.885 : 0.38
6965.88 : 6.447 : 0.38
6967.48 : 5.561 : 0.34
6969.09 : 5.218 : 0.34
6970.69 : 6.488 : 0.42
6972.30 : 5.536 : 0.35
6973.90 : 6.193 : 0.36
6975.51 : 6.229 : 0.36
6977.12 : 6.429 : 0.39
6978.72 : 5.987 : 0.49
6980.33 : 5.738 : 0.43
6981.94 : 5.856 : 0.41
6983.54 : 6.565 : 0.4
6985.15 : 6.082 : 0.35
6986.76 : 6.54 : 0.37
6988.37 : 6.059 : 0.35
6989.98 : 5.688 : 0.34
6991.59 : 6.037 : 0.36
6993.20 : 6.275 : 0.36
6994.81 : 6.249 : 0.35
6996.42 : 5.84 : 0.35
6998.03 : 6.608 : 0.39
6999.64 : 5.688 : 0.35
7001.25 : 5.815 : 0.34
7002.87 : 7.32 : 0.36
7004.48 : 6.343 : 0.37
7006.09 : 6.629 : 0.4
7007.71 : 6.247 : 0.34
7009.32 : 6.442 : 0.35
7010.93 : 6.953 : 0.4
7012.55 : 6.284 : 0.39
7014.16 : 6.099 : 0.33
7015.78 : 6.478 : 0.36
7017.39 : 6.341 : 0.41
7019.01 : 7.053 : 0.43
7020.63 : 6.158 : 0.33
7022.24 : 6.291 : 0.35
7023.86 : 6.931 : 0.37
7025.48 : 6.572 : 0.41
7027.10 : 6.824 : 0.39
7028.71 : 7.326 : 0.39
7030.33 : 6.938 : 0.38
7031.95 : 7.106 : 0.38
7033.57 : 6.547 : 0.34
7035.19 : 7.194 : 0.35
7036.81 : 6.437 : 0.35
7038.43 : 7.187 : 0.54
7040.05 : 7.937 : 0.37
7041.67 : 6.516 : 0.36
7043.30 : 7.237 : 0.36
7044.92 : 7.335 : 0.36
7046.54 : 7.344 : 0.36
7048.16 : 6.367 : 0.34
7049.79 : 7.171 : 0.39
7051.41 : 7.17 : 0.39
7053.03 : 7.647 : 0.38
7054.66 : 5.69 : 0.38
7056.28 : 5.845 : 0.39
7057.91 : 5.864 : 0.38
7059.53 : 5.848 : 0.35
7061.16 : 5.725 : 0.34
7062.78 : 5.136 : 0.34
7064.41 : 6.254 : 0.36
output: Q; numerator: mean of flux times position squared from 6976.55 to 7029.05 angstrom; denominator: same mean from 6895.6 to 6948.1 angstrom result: 1.2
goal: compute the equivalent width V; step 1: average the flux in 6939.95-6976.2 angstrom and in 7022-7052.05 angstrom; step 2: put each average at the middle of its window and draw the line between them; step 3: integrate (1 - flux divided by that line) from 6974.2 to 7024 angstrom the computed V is 2.0 angstrom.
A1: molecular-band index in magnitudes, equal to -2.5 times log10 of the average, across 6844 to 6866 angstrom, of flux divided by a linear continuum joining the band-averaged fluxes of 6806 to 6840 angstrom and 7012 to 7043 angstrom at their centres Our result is 0.12 mag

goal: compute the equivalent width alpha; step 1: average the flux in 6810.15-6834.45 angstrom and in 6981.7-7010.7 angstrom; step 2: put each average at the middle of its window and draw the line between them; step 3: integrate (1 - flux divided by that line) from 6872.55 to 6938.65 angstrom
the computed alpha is 2.9 angstrom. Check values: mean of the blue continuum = 4.74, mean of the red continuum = 6.26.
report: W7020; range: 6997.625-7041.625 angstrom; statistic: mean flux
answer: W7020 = 6.66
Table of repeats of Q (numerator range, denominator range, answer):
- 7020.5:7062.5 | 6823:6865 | 1.54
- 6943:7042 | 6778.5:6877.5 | 1.42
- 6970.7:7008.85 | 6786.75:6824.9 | 1.39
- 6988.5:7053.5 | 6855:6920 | 1.43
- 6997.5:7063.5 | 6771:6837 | 1.48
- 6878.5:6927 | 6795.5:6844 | 1.10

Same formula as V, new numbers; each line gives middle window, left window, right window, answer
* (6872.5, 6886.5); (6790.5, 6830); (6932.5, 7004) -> 1.17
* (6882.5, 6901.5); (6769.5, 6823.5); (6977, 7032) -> 1.86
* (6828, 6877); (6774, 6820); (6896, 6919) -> 3.31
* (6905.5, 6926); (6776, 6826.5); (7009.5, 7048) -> 1.62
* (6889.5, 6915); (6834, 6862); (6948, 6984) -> 0.79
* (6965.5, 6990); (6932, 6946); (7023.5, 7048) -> 1.29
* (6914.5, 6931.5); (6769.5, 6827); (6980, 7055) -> 0.92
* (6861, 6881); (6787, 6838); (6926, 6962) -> 2.44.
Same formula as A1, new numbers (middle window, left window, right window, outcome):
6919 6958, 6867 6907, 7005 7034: -0.06 mag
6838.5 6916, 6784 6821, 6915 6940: 0.09 mag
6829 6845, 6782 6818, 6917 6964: 0.04 mag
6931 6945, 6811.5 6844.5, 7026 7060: -0.04 mag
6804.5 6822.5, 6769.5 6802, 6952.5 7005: 0.10 mag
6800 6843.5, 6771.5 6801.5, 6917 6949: 0.06 mag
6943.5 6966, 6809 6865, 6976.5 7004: -0.06 mag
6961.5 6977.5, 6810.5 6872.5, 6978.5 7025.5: -0.04 mag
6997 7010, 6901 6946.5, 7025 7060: 0.01 mag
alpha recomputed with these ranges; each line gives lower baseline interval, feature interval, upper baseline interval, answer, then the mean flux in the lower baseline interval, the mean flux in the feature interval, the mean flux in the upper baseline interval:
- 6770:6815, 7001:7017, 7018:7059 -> 0.2 angstrom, 4.77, 6.48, 6.82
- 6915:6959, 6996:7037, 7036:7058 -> 0.1 angstrom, 5.81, 6.57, 6.87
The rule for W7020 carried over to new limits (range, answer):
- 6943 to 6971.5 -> 6.1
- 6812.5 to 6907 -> 4.74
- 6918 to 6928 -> 5.29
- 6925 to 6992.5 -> 6.03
